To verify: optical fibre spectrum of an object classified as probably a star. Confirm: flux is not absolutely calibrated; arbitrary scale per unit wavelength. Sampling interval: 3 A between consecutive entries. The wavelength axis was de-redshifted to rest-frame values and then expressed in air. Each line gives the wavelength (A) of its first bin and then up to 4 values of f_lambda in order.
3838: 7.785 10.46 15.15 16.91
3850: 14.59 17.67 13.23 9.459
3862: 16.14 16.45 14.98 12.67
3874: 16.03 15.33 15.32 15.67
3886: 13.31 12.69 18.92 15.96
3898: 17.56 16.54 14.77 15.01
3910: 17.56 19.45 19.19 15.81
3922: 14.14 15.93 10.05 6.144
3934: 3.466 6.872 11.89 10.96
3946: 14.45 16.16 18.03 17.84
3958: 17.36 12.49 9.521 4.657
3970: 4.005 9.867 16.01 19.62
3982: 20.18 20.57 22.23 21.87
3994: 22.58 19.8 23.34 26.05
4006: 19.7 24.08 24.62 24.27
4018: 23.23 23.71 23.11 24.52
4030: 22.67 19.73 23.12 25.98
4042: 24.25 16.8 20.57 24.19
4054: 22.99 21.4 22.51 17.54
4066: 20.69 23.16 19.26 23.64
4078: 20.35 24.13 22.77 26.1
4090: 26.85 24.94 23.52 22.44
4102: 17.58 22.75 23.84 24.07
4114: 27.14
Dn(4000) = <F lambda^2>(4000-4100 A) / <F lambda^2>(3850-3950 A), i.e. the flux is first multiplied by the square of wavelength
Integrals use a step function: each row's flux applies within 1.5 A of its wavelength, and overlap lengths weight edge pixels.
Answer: 1.7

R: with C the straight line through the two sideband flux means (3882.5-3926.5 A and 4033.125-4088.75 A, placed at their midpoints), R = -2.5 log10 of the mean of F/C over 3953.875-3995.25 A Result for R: 0.213 mag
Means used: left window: 16.2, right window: 22.2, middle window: 15.6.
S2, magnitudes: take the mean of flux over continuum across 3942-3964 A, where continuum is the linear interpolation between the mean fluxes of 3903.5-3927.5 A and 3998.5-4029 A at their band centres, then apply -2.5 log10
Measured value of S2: 0.259 mag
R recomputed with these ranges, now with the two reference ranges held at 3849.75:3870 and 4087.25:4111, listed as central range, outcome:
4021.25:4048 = -0.07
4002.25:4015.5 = -0.18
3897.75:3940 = 0.22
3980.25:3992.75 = -0.11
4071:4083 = 0.03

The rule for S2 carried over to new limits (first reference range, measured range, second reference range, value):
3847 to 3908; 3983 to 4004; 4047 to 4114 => -0.145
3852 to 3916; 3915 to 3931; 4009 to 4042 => 0.249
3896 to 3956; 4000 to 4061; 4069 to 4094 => -0.131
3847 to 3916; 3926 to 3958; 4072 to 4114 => 0.439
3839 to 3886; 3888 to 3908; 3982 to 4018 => 0.039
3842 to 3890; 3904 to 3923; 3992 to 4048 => 0.027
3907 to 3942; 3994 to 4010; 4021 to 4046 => -0.138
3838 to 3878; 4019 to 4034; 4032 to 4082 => -0.112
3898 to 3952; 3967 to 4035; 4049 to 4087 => -0.119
